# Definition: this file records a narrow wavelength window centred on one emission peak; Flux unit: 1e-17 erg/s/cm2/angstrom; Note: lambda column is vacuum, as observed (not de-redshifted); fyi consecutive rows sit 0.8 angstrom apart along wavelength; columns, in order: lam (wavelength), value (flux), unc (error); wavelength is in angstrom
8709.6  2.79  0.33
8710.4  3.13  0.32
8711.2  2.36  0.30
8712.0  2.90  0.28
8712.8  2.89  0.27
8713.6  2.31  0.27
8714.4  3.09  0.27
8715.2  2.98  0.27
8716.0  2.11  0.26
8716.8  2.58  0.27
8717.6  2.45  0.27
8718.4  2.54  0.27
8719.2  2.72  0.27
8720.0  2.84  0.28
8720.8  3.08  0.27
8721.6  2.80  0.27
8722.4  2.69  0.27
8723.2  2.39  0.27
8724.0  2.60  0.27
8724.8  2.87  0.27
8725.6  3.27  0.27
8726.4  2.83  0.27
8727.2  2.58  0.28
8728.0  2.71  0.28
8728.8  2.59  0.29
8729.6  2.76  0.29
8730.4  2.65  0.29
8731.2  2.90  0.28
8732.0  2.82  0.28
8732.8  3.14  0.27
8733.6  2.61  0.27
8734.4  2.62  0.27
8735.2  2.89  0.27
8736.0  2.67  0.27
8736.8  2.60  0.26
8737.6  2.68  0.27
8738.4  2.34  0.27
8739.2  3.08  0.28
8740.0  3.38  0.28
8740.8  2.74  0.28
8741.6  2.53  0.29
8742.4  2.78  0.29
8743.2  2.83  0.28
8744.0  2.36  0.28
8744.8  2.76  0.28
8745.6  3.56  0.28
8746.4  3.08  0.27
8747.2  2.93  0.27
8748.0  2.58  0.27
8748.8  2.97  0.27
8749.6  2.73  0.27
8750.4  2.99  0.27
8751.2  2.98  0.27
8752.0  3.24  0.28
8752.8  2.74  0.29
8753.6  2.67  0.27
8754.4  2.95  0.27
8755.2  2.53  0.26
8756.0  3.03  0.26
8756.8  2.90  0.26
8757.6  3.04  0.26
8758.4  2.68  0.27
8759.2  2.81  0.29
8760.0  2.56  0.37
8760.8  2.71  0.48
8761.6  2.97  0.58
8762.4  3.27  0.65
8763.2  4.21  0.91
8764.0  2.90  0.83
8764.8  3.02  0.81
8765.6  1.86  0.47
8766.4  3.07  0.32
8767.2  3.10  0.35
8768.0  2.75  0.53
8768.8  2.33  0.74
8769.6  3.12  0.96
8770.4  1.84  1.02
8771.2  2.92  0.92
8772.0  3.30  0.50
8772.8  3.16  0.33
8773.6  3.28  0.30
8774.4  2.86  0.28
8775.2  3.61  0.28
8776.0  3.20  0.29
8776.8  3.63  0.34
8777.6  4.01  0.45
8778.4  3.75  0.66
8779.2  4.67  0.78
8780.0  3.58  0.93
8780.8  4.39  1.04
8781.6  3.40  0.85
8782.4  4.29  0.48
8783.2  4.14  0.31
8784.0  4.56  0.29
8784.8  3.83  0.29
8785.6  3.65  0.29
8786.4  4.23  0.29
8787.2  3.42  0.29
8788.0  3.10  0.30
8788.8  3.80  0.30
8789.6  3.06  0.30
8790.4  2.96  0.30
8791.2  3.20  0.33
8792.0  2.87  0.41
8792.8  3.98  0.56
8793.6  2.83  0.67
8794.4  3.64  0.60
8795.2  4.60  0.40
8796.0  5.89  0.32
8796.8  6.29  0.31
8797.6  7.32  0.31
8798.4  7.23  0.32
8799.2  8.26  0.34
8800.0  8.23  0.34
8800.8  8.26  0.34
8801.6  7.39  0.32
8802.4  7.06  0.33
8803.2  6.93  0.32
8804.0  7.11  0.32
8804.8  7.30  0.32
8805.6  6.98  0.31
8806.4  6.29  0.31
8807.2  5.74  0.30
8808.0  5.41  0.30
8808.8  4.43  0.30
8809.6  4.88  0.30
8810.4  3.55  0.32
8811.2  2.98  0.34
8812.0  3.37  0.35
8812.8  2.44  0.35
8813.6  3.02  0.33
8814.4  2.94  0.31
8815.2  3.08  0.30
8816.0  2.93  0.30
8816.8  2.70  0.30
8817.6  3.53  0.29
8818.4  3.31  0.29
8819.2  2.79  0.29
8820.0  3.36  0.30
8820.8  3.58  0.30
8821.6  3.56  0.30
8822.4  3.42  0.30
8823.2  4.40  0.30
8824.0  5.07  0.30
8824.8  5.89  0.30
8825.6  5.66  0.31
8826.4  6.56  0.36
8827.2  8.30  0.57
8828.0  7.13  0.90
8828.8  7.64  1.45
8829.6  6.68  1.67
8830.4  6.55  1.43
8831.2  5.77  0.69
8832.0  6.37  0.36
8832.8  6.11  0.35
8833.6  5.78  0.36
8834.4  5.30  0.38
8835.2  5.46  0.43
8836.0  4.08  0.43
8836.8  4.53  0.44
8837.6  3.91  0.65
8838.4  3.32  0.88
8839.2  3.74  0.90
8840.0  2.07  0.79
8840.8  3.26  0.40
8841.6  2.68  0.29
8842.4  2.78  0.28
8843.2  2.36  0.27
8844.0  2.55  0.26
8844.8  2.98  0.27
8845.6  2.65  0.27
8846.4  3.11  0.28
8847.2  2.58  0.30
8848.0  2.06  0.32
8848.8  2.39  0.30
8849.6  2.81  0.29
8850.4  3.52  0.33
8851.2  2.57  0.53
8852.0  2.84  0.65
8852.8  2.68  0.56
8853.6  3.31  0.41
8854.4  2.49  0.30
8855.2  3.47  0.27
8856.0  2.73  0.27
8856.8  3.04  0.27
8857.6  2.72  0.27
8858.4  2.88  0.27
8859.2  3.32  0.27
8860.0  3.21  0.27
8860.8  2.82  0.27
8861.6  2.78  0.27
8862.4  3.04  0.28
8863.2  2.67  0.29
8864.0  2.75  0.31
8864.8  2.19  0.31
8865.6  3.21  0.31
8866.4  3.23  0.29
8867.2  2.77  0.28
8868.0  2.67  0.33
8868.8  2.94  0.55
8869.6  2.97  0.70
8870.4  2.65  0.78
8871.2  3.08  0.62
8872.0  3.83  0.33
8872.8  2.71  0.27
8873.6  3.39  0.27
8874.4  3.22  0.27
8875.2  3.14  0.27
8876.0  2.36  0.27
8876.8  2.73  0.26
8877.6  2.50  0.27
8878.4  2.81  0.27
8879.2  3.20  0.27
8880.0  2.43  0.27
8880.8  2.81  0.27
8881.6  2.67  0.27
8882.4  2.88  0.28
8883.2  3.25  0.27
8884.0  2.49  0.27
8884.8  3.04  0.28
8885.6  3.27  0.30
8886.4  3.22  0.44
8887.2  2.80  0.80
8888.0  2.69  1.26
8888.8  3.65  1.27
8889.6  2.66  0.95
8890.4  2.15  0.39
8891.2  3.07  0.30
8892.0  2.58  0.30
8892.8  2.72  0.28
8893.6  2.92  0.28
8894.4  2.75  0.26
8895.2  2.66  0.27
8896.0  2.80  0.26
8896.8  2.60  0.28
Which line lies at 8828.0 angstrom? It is [N II]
